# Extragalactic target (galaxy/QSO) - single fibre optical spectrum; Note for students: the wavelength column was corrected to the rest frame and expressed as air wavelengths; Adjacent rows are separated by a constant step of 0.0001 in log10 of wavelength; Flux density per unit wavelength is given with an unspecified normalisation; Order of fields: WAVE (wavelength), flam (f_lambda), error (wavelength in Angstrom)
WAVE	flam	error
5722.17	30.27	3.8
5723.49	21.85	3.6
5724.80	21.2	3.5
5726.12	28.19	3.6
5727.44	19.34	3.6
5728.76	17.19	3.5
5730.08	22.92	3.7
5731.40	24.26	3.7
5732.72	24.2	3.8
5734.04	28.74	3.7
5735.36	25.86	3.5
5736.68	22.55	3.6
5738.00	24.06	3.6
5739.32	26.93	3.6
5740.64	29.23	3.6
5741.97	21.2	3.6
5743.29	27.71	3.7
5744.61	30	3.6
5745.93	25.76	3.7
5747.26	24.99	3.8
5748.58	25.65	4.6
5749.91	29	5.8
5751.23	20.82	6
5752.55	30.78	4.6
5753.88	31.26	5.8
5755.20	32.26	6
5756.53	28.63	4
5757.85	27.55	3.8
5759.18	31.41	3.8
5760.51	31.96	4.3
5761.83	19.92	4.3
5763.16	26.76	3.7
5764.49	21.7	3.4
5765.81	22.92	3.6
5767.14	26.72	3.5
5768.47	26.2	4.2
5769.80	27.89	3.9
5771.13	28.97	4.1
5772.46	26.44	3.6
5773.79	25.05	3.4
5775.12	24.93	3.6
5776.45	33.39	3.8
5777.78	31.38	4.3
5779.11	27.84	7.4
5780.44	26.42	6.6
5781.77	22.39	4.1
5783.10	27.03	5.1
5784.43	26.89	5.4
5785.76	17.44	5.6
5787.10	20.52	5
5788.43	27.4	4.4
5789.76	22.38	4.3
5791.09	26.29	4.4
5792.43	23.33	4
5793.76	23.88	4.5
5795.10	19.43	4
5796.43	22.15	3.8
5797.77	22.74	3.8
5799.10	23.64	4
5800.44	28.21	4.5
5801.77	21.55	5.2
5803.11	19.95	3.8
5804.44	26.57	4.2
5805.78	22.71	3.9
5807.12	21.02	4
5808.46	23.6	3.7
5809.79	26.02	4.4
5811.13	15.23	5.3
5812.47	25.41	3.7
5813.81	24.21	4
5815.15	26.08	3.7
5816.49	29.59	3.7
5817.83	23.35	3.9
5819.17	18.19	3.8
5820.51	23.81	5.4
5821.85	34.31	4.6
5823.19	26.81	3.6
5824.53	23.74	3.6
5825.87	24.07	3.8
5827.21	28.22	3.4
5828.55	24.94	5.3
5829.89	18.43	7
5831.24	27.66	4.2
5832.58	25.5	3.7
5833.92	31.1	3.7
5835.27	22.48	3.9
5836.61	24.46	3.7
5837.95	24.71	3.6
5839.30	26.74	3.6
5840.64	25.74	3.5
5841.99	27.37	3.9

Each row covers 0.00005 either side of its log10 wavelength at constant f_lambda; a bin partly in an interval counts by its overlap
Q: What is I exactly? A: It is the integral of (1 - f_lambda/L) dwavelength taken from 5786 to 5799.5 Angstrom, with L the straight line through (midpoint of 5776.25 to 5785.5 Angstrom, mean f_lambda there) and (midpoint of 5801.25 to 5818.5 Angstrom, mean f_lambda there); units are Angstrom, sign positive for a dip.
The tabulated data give 1.4 Angstrom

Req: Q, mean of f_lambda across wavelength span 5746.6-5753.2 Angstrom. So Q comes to 26.3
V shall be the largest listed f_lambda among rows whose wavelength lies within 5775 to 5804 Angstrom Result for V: 33.39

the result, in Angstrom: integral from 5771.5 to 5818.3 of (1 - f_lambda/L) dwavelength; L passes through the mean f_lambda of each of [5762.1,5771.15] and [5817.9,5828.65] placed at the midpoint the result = 1.8 Angstrom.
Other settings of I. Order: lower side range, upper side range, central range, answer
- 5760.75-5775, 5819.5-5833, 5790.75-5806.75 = 1.4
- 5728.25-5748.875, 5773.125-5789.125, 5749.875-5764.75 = -1.4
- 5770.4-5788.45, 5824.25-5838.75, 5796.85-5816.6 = 1.5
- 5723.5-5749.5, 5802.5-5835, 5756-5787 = -2.2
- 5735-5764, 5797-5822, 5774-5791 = -0.3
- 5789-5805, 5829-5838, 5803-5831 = 0.0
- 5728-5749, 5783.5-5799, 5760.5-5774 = -0.9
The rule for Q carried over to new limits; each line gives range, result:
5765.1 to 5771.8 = 26.5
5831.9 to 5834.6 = 28.3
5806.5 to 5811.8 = 21.5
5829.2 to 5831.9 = 23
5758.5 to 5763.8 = 27.5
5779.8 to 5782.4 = 24.4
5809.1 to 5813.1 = 22.2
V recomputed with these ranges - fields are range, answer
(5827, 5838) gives 31.1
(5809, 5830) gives 34.31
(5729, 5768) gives 32.26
